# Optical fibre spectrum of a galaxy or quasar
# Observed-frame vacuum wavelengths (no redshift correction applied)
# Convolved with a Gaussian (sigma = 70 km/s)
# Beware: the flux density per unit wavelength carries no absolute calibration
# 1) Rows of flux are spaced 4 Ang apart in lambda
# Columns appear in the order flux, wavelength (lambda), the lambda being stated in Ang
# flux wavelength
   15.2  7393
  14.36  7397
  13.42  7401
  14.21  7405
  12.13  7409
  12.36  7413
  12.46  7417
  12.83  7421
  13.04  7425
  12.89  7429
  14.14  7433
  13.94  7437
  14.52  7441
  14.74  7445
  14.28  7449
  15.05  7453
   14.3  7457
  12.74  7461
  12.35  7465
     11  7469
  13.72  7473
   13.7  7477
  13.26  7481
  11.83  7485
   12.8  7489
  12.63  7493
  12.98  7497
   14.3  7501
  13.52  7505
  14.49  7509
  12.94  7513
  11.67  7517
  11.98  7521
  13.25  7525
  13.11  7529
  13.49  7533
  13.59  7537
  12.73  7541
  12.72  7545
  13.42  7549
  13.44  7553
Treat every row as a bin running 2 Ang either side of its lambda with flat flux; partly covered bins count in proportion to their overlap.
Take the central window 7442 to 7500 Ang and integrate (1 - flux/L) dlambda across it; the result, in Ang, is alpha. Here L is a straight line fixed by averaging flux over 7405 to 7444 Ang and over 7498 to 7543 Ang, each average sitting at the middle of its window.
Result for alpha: -0.30 Ang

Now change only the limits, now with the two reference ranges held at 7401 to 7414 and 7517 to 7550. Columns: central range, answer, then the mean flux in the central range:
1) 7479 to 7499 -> 0.4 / 12.7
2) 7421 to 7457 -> -2.8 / 14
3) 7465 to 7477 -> 0.4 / 12.6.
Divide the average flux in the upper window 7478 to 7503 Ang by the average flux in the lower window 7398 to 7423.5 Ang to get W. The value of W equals 1.00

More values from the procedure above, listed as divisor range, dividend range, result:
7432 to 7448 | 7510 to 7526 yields 0.87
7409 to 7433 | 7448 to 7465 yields 1.09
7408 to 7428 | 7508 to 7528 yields 1.02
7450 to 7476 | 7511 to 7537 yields 0.97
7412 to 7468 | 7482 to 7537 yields 0.96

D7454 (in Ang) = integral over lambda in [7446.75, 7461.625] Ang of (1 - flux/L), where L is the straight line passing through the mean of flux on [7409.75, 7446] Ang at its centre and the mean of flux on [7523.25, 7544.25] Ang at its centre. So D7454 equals -1.0 Ang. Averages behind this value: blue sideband 13.4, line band 14.2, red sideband 13.2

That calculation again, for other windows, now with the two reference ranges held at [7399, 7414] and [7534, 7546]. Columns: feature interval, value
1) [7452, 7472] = 0.08 Ang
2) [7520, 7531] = 0.19 Ang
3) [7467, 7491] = 0.66 Ang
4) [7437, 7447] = -1.08 Ang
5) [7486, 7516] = -0.45 Ang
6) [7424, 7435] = -0.26 Ang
